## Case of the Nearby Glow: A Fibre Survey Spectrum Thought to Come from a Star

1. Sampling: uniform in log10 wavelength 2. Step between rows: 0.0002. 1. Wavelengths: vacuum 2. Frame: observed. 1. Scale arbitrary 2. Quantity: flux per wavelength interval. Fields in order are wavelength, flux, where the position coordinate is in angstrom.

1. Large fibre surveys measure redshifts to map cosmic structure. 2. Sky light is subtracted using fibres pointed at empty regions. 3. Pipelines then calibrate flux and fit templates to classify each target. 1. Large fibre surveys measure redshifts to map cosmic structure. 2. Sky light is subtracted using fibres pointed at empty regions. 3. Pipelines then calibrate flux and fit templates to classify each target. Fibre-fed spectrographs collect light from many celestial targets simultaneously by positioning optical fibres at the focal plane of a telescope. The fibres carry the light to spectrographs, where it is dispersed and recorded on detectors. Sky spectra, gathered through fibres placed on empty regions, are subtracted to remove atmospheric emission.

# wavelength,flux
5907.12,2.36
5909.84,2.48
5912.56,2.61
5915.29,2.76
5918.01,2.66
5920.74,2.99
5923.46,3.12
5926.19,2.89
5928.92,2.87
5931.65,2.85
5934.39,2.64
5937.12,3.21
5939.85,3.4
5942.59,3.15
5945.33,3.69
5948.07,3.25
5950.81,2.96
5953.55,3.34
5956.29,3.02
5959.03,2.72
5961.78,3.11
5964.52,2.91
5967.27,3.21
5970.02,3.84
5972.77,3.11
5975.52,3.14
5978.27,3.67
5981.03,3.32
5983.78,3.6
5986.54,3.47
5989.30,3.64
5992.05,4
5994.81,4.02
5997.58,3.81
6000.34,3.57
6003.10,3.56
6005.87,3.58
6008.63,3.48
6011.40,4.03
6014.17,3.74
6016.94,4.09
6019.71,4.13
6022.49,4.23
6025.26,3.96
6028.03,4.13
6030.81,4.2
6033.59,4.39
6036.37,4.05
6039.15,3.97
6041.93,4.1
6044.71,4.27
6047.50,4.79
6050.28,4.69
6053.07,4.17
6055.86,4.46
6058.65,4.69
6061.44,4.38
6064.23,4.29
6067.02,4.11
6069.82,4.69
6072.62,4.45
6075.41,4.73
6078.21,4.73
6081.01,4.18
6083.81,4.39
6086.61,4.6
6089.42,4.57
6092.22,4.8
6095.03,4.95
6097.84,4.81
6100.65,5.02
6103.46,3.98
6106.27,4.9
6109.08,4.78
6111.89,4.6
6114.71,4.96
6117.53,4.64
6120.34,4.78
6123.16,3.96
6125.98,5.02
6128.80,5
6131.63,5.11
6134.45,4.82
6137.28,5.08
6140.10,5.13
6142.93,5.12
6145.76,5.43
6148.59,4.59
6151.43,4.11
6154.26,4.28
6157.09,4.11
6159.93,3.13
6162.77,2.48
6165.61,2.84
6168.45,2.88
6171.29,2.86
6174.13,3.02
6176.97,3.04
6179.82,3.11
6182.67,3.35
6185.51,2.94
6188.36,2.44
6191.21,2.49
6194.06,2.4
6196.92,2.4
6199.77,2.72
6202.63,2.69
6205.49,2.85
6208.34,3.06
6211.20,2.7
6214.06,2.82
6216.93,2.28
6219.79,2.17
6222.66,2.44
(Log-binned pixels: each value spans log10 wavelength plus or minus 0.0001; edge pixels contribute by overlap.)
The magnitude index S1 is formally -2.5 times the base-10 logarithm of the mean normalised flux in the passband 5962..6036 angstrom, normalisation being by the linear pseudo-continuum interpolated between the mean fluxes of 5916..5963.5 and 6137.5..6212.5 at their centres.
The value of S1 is -0.19 mag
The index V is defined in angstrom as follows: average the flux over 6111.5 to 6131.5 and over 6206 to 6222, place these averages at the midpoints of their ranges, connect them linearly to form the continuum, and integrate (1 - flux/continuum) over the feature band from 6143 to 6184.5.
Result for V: 2.6 angstrom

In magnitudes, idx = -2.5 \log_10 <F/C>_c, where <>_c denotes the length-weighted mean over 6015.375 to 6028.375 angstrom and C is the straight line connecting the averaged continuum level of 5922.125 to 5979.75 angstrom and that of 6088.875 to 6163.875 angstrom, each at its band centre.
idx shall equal -0.10 mag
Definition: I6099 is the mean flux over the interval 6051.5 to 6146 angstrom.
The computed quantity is 4.68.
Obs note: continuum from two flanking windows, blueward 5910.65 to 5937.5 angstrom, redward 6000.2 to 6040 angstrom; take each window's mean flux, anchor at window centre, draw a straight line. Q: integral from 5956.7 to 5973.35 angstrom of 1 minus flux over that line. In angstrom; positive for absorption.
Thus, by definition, 0.9 angstrom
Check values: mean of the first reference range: 2.84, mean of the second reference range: 3.95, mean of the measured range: 3.14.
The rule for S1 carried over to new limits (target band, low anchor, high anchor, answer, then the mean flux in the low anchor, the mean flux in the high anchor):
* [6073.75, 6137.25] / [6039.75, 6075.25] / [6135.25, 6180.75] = -0.14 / 4.43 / 3.84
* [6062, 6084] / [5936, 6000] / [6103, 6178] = -0.14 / 3.38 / 4.25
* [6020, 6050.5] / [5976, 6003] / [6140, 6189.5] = -0.17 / 3.65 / 3.57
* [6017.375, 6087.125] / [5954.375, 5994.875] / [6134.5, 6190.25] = -0.23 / 3.37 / 3.7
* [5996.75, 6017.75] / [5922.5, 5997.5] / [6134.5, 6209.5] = -0.13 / 3.28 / 3.43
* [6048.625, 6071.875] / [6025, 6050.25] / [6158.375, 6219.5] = -0.11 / 4.24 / 2.78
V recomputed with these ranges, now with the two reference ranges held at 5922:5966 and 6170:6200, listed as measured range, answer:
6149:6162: -4.8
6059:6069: -4.7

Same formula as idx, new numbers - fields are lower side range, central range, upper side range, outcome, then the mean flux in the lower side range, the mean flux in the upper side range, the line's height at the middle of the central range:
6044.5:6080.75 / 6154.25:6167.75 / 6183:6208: -0.03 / 4.49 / 2.67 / 3.14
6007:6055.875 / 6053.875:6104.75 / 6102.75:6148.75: -0.01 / 4.15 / 4.84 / 4.5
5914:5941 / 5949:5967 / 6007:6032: 0.09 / 2.94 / 3.99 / 3.29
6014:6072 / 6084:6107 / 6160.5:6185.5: -0.24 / 4.28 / 2.95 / 3.74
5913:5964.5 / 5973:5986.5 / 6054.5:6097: 0.02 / 3.02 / 4.54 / 3.48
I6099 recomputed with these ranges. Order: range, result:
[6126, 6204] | 3.64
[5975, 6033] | 3.8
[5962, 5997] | 3.49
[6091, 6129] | 4.72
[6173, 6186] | 3.11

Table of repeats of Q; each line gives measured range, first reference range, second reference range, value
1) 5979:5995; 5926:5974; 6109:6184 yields -1.6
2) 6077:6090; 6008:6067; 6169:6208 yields -2.4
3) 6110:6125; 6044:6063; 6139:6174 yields -1.8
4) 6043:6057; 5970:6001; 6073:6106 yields -0.8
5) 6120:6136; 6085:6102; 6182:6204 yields -2.9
